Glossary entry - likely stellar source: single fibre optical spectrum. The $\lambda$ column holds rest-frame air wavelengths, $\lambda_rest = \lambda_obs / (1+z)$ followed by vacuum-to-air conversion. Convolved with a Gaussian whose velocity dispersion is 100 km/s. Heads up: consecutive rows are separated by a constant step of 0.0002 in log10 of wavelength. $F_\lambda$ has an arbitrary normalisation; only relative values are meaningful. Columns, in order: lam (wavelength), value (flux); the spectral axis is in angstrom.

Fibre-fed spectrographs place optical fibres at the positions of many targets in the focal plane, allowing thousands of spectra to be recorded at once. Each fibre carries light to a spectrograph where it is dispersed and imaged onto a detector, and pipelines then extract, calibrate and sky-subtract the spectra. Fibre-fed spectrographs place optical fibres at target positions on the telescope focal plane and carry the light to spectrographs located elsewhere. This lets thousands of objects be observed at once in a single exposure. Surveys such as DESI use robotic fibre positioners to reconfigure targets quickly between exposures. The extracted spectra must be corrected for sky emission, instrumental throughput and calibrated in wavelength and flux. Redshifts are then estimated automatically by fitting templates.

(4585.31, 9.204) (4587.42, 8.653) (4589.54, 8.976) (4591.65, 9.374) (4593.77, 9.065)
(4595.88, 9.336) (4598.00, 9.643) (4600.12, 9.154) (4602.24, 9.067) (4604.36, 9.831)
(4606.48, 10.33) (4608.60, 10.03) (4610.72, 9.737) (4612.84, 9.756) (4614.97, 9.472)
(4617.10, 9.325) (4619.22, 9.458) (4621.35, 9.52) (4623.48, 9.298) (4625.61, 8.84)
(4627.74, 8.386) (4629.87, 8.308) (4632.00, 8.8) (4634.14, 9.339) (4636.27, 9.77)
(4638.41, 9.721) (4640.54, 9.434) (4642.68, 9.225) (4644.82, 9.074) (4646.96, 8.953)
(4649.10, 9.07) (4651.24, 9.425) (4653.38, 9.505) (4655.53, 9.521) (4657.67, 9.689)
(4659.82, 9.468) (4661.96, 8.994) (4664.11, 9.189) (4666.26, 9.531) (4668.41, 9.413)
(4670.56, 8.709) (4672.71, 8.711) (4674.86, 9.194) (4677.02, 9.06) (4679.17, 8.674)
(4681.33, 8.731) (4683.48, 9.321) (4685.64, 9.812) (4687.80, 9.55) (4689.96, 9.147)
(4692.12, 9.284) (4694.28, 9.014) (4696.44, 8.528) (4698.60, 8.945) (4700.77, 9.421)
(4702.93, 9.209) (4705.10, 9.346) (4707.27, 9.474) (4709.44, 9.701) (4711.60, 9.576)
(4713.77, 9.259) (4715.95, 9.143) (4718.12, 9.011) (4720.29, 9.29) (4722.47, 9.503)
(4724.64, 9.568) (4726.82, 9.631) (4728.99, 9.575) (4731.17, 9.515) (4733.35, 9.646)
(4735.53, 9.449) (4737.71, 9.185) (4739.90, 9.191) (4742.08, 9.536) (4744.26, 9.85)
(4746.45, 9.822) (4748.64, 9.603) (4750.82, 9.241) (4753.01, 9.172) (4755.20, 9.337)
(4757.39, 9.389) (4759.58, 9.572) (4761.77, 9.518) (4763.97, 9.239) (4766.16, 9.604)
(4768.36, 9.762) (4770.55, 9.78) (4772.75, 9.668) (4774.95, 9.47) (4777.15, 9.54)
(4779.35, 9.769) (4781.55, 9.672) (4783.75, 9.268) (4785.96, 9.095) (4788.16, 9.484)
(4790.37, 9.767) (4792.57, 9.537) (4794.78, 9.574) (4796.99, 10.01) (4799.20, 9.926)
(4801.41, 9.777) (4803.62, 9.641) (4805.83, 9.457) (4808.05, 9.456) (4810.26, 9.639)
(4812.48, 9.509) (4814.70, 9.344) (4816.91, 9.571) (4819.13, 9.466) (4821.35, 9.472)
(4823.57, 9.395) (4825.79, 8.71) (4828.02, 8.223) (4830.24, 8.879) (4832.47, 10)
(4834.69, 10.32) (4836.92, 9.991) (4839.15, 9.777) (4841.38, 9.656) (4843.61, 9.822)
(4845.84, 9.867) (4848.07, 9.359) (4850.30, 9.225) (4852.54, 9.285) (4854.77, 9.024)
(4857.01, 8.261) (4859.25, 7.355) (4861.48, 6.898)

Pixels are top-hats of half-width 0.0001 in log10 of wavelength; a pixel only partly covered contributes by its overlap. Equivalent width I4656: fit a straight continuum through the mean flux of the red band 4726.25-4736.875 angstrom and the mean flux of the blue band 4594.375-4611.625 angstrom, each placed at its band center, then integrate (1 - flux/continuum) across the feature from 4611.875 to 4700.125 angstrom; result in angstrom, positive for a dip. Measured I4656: 3.7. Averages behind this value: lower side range 9.63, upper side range 9.56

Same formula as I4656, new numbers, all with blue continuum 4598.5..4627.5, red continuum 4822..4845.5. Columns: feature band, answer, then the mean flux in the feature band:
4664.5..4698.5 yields 1.4 angstrom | 9.11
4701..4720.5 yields 0.3 angstrom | 9.34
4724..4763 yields 0.0 angstrom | 9.49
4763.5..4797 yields -0.3 angstrom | 9.57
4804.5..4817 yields 0.0 angstrom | 9.49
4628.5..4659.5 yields 0.7 angstrom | 9.27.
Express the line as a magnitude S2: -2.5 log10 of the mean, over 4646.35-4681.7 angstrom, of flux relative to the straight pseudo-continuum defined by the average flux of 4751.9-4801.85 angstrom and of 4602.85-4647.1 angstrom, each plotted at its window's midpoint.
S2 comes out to 0.03 mag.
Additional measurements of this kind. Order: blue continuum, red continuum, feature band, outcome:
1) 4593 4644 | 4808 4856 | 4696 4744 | 0.004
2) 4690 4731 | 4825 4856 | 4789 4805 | -0.039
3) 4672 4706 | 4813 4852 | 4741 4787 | -0.025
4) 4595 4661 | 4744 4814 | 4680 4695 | 0.021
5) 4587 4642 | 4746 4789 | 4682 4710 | 0.017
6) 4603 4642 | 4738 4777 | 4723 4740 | 0.000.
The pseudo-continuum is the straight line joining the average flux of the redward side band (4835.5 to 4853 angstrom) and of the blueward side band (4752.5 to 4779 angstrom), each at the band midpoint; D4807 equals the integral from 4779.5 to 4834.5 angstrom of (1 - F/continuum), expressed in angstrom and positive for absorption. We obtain 0.6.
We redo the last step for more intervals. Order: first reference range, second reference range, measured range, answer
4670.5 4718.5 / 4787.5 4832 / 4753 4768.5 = -0.2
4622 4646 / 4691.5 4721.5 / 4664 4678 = 0.1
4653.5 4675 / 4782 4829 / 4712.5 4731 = -0.1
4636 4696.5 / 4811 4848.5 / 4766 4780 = -0.4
